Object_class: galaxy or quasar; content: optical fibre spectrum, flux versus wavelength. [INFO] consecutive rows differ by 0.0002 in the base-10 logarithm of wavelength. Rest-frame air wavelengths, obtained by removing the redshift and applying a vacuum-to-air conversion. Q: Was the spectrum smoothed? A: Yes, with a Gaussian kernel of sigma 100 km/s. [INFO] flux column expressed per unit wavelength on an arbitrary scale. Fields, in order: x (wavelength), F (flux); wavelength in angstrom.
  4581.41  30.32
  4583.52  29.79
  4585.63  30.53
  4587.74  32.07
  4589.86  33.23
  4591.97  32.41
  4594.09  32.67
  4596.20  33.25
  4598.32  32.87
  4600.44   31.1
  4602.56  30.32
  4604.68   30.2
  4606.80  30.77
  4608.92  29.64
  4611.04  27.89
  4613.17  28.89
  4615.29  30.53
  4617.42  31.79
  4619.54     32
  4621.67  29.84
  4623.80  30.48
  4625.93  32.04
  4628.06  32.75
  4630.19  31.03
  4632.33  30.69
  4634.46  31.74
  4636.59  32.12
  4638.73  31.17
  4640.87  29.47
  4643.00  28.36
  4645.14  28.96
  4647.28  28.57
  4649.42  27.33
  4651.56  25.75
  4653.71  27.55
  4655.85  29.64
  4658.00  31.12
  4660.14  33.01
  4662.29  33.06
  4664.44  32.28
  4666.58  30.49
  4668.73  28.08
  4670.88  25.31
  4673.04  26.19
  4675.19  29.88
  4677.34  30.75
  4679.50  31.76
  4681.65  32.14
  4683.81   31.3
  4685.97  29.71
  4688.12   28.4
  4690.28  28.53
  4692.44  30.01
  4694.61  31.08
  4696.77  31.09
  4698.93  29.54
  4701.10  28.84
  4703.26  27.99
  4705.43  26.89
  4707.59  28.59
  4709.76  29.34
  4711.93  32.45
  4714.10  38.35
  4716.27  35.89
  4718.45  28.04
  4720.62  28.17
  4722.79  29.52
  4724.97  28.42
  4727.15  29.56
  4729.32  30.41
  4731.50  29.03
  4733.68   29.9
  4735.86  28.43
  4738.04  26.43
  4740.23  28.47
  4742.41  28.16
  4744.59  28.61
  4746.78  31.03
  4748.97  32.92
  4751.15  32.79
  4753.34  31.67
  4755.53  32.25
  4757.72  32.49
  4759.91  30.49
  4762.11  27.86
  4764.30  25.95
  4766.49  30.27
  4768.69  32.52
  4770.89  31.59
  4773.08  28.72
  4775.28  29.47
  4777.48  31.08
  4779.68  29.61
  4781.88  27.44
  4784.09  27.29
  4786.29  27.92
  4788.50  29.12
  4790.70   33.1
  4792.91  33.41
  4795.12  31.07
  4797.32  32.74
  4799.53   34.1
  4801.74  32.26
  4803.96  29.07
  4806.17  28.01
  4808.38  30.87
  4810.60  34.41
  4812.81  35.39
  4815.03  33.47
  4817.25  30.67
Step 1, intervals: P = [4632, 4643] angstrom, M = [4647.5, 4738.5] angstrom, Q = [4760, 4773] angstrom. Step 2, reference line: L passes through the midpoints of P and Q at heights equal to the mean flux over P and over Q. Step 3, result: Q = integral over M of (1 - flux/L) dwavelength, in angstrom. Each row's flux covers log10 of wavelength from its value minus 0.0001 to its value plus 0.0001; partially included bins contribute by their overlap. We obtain 1.6 angstrom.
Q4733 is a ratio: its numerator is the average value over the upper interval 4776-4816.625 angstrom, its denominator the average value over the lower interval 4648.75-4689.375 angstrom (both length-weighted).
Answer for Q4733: 1.0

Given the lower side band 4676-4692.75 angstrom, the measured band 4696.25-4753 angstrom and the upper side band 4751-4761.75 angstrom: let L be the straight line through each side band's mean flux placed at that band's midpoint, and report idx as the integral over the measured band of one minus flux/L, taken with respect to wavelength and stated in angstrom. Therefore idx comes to 1.9 angstrom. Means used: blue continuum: 30.3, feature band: 30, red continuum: 31.6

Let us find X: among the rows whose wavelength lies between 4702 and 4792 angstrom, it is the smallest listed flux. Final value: 25.95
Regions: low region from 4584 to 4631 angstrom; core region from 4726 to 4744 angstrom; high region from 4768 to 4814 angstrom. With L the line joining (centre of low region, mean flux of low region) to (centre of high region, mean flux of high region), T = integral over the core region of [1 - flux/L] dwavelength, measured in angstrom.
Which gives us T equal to 1.3 angstrom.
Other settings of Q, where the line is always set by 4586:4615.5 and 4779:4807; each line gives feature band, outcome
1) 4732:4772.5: 0.67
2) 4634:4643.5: 0.11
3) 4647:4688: 1.61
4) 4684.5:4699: 0.46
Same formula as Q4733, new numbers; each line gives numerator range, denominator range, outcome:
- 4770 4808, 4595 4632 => 0.98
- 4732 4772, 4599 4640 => 0.98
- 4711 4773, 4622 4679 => 1.02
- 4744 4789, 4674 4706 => 1.01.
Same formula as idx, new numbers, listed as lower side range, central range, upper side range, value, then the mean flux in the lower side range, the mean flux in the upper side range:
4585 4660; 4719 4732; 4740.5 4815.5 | 0.65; 30.6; 30.8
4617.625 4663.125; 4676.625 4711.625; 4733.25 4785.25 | 0.35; 30.3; 29.8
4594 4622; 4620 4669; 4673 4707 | 0.05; 30.8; 29.7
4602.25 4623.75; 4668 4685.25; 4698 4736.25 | 0.35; 30.2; 30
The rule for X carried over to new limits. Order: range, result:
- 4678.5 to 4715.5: 26.89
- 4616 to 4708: 25.31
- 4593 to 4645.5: 27.89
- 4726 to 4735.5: 29.03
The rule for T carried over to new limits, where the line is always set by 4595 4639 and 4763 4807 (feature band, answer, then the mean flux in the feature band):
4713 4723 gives -0.54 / 32.2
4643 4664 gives 0.93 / 29.5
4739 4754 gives -0.02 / 30.5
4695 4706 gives 0.55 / 29.1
